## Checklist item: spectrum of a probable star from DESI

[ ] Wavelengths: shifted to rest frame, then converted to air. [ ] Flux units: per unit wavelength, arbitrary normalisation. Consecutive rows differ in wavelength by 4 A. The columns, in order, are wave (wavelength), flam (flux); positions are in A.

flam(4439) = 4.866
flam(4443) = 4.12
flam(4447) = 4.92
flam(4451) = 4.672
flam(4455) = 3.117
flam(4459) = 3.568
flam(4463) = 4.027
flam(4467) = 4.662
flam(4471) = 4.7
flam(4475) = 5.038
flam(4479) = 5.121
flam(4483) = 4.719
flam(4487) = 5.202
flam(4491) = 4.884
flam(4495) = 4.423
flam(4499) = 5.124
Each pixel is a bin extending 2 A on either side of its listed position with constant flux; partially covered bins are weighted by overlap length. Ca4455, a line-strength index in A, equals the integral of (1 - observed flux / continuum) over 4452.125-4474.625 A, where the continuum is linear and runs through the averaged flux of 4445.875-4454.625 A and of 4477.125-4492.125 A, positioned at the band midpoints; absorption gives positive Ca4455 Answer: 2.72 A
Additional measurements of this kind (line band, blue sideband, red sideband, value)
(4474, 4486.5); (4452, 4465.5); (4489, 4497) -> -2.0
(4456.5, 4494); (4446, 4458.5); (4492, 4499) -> -1.8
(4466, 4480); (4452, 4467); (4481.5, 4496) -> -2.0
